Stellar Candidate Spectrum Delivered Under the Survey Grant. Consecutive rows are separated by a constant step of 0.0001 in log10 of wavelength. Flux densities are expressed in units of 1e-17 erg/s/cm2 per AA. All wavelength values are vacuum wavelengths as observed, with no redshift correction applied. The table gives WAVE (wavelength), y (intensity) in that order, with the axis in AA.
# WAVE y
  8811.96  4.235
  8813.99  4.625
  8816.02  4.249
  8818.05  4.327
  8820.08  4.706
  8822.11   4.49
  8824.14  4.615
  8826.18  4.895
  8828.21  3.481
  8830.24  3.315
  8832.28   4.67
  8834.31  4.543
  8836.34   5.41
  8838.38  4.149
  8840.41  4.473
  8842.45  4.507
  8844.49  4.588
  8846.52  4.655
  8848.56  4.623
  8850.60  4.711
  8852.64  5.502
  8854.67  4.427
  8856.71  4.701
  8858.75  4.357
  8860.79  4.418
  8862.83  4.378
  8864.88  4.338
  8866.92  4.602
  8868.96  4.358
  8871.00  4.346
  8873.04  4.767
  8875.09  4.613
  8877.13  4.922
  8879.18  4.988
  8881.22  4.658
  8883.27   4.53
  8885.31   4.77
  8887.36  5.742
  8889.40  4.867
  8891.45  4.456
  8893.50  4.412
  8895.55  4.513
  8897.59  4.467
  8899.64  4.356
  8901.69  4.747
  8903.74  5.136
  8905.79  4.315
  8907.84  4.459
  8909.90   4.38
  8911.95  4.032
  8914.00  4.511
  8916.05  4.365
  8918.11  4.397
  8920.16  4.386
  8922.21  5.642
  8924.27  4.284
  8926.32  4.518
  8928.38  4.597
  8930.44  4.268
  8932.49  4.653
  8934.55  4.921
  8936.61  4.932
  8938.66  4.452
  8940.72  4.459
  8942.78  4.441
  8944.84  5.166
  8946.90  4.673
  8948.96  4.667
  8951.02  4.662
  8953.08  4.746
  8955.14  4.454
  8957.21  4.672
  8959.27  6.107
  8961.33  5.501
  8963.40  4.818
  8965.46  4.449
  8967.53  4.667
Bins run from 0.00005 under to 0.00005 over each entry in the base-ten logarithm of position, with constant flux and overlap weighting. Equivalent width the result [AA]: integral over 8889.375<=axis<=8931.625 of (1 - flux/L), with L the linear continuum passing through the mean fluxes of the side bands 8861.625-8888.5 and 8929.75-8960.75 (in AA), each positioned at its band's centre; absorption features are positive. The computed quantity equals 1.9 AA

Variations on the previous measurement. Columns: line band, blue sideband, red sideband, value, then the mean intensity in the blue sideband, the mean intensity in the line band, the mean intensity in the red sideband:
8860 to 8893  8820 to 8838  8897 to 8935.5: -1.3 AA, 4.43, 4.67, 4.55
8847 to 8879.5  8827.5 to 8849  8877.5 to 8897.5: -0.2 AA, 4.41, 4.62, 4.76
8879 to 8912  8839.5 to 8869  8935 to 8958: -0.2 AA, 4.58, 4.65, 4.67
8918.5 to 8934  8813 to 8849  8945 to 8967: 0.5 AA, 4.46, 4.62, 4.88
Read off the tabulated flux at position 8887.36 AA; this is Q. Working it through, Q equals 5.742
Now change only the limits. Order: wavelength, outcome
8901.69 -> 4.747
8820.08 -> 4.706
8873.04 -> 4.767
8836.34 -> 5.41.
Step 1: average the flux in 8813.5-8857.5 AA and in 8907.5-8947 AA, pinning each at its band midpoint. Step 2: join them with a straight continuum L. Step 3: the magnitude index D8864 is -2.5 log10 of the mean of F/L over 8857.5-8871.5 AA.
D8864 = 0.03 mag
